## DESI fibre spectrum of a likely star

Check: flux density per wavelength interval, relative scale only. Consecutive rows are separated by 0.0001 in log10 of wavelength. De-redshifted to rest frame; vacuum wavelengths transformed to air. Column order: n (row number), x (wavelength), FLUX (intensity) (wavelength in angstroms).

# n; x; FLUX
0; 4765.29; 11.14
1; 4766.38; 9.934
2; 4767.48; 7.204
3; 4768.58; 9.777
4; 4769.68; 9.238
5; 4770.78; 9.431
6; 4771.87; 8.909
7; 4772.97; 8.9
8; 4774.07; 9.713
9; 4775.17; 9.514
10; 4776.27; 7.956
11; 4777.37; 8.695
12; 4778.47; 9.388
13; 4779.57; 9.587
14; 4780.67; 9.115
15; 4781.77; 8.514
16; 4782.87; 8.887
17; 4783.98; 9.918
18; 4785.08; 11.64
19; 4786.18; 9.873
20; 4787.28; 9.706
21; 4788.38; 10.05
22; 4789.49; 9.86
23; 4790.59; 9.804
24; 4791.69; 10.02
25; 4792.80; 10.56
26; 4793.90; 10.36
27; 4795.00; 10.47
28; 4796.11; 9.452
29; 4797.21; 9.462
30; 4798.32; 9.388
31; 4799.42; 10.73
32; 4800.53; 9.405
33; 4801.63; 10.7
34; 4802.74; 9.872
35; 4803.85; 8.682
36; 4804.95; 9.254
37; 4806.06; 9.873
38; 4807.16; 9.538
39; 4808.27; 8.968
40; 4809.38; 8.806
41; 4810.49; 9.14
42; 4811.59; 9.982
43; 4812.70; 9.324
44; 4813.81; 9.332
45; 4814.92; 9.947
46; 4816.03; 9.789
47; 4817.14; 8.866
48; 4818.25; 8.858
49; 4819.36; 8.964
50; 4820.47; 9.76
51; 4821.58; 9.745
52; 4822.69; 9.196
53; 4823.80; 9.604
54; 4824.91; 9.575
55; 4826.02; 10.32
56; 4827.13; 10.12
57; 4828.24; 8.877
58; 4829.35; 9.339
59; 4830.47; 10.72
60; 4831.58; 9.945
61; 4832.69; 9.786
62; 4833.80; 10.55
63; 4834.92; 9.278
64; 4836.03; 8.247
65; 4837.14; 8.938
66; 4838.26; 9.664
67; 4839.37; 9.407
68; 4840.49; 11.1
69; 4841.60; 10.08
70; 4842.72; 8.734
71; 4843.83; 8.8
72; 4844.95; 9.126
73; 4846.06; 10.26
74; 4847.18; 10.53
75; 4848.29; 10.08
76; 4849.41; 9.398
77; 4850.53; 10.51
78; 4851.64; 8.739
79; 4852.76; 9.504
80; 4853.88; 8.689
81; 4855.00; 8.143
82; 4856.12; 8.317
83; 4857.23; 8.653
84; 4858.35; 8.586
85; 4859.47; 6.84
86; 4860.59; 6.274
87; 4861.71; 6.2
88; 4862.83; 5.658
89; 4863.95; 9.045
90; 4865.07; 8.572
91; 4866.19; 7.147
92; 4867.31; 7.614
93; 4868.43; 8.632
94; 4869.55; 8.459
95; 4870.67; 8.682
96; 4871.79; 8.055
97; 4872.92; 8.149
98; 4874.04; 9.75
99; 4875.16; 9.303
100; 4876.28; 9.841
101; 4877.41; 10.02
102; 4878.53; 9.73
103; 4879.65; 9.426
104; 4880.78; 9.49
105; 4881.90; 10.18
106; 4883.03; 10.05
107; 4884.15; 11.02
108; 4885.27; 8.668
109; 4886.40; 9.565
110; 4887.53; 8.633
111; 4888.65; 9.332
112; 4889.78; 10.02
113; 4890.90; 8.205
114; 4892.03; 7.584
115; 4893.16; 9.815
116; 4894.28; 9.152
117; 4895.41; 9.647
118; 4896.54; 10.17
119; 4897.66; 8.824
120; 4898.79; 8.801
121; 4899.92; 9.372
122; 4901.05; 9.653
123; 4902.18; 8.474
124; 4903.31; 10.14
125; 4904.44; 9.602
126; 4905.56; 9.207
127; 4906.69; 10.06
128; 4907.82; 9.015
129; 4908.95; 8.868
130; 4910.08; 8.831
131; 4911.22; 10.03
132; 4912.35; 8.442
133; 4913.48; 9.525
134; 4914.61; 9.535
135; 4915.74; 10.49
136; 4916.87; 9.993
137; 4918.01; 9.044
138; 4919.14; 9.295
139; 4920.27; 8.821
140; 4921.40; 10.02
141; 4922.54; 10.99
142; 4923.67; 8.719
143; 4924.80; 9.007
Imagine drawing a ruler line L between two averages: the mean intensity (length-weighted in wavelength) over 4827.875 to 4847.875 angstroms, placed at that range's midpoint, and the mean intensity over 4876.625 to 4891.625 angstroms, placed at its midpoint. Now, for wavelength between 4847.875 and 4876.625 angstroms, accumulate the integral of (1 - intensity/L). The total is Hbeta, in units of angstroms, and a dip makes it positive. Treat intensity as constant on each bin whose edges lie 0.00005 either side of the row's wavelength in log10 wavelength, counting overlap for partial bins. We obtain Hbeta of 3.6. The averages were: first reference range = 9.64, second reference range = 9.54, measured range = 8.4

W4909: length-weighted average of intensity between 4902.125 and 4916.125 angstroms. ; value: 9.42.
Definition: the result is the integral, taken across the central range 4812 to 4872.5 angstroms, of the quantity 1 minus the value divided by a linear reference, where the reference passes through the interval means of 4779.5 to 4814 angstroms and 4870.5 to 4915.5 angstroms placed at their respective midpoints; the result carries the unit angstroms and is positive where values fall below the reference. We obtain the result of 3.1 angstroms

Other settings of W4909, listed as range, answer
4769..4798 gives 9.58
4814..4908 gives 9.18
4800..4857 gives 9.49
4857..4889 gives 8.67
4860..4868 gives 7.24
